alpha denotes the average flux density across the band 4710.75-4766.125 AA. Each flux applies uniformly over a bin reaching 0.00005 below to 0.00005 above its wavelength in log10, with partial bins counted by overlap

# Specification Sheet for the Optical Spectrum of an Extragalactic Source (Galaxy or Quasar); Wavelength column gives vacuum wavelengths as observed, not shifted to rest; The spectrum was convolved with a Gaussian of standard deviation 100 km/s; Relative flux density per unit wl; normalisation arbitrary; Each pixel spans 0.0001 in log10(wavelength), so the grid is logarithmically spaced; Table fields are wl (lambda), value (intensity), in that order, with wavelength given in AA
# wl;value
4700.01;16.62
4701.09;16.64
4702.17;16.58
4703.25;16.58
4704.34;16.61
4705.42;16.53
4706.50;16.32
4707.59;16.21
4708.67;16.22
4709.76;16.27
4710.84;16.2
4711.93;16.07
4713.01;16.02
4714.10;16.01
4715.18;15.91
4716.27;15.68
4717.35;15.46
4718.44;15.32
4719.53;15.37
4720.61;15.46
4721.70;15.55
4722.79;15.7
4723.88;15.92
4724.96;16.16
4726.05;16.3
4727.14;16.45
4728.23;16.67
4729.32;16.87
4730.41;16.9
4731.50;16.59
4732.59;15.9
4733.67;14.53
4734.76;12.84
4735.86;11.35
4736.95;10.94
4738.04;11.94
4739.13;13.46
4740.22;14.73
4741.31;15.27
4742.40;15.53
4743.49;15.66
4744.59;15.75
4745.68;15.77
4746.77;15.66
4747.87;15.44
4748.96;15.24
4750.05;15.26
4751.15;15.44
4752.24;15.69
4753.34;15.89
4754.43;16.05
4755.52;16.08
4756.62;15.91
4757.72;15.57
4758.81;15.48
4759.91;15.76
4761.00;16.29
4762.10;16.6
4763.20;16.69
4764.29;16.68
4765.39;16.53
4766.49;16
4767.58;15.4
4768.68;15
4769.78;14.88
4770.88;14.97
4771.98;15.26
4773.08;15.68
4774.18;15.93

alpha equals 15.5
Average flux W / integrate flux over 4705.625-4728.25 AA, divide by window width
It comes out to 16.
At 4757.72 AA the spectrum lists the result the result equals 15.57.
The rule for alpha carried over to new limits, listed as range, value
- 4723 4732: 16.4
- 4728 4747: 14.8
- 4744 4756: 15.7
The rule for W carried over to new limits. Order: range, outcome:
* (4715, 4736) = 15.6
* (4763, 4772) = 15.7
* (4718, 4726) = 15.7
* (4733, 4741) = 13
